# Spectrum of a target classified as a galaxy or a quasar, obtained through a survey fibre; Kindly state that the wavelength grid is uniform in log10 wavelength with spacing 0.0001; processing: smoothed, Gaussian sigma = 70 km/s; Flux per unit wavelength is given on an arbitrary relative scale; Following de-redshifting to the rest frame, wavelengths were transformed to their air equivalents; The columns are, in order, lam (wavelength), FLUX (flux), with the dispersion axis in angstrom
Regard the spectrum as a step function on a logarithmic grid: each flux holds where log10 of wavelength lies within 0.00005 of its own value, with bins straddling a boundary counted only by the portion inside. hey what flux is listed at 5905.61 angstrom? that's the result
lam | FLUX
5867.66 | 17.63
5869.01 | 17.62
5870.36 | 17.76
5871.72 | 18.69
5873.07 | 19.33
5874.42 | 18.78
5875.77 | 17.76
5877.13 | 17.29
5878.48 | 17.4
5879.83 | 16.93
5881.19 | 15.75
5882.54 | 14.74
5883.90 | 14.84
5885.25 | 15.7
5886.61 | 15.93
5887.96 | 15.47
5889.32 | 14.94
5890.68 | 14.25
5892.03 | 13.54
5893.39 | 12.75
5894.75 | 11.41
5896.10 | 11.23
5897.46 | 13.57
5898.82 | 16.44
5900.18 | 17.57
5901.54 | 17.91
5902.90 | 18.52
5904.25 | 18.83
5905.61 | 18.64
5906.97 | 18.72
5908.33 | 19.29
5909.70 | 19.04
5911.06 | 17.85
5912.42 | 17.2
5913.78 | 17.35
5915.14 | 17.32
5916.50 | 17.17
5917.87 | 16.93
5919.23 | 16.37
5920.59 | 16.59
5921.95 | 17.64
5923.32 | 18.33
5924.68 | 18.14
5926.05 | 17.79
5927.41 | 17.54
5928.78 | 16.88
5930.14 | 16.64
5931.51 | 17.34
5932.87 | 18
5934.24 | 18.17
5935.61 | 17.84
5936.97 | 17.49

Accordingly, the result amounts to 18.64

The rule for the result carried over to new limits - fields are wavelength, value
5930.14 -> 16.64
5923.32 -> 18.33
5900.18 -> 17.57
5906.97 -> 18.72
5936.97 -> 17.49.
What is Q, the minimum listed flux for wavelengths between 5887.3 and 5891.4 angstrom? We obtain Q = 14.25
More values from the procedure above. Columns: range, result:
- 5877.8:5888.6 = 14.74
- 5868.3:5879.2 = 17.29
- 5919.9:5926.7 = 16.59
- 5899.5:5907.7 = 17.57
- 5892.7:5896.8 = 11.23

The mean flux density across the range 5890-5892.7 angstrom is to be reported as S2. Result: 13.9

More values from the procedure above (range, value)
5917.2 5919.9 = 16.7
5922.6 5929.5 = 17.7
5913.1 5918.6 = 17.2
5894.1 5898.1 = 12.1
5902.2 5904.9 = 18.7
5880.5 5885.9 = 15.3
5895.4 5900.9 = 14.7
